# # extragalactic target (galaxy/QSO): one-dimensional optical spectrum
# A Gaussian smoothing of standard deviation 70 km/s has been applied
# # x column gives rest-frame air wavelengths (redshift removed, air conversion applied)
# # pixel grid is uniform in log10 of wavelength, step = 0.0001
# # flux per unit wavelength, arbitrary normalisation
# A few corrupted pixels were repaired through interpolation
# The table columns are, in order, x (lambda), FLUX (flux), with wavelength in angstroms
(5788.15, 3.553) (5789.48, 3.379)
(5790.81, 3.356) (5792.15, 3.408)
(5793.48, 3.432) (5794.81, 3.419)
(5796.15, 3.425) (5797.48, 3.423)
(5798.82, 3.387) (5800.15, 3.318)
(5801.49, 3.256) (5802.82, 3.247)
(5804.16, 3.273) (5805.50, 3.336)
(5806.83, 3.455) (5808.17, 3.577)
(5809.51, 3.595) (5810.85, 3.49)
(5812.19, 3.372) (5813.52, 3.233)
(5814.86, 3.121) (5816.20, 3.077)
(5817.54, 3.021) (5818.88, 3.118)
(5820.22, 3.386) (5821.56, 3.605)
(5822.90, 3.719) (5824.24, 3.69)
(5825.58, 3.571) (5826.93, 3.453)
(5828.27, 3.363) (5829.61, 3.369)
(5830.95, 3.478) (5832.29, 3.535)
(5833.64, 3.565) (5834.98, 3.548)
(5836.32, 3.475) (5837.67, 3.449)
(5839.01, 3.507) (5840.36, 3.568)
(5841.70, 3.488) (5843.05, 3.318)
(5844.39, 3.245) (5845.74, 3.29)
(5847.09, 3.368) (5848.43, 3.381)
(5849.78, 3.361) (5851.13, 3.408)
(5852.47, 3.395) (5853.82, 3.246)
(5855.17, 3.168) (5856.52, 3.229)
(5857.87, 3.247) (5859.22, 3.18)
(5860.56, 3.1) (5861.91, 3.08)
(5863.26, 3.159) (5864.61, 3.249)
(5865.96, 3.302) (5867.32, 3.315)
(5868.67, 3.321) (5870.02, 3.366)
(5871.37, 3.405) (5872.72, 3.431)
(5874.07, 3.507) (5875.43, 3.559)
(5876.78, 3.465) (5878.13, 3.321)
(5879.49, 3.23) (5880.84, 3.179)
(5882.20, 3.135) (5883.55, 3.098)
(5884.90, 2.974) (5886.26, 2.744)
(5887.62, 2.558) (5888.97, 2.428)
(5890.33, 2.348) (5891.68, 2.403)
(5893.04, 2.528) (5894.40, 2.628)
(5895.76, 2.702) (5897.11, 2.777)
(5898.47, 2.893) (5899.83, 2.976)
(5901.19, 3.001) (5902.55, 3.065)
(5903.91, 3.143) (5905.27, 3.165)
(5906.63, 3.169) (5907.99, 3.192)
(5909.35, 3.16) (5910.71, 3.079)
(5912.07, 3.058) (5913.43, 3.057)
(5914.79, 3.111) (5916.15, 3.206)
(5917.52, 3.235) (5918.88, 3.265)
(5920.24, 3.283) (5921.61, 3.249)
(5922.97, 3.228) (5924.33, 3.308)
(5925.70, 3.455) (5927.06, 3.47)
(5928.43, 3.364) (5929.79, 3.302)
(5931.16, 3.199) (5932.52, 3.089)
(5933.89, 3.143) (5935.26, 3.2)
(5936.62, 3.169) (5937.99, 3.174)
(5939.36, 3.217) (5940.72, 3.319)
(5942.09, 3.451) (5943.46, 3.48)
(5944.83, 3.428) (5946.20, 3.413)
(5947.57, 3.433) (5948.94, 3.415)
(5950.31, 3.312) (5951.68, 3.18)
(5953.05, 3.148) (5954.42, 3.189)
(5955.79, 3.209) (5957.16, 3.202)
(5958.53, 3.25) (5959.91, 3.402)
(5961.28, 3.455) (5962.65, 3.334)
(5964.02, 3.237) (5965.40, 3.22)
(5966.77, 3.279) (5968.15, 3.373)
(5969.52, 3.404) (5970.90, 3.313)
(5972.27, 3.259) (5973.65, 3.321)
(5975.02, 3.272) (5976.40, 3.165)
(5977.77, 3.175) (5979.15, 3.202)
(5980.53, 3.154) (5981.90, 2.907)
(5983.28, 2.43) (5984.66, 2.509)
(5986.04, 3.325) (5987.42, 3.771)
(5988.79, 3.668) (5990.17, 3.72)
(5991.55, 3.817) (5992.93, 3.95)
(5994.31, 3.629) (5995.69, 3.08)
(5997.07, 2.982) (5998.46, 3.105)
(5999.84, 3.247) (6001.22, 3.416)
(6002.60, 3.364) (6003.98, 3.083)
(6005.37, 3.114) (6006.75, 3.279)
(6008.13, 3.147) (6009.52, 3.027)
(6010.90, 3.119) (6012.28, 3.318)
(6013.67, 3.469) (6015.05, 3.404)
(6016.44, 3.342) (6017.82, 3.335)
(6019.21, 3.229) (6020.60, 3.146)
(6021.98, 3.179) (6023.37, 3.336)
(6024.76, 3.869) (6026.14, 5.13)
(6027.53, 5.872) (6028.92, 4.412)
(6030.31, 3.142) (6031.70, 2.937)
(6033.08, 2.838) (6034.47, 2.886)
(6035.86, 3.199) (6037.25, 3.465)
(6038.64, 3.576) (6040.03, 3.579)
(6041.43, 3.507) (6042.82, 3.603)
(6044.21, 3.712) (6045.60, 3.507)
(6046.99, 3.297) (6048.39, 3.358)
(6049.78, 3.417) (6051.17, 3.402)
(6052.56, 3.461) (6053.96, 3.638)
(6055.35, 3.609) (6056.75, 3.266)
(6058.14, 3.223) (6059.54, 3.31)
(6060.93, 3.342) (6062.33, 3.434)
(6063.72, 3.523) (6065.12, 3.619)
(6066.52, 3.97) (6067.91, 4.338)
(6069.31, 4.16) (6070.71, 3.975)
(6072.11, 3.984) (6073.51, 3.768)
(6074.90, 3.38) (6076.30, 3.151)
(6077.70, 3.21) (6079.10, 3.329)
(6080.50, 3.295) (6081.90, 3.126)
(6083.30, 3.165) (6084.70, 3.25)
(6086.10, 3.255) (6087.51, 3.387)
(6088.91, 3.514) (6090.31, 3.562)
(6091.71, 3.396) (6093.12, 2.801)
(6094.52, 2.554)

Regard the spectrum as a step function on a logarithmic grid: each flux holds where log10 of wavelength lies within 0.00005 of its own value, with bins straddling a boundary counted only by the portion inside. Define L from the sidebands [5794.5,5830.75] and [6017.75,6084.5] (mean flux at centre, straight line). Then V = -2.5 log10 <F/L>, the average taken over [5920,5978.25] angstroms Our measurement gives 0.059 mag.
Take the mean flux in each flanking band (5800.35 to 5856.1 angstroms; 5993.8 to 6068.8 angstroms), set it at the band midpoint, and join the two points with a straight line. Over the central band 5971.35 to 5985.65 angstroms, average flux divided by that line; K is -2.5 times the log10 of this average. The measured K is 0.131 mag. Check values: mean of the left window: 3.39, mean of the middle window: 3.05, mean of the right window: 3.46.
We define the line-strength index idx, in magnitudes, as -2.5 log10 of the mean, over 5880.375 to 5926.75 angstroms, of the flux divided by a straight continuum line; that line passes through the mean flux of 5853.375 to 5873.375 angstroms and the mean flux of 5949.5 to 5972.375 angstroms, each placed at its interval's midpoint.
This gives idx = 0.09 mag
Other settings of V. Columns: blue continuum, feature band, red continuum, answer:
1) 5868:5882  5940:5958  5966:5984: -0.03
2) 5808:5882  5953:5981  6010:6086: 0.06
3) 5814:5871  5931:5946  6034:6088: 0.05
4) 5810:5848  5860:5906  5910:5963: 0.10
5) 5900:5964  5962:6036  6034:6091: 0.00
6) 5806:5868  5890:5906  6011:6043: 0.21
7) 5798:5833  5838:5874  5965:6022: 0.01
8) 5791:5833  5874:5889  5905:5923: 0.05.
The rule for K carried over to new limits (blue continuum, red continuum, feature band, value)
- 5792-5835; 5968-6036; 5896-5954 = 0.06 mag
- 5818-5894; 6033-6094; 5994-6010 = 0.07 mag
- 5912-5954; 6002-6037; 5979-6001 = 0.03 mag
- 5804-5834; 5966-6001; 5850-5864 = 0.05 mag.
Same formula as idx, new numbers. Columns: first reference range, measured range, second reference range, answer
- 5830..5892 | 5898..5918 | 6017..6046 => 0.08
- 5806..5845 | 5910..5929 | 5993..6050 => 0.06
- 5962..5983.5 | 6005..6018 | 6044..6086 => 0.02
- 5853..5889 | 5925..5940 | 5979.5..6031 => 0.02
